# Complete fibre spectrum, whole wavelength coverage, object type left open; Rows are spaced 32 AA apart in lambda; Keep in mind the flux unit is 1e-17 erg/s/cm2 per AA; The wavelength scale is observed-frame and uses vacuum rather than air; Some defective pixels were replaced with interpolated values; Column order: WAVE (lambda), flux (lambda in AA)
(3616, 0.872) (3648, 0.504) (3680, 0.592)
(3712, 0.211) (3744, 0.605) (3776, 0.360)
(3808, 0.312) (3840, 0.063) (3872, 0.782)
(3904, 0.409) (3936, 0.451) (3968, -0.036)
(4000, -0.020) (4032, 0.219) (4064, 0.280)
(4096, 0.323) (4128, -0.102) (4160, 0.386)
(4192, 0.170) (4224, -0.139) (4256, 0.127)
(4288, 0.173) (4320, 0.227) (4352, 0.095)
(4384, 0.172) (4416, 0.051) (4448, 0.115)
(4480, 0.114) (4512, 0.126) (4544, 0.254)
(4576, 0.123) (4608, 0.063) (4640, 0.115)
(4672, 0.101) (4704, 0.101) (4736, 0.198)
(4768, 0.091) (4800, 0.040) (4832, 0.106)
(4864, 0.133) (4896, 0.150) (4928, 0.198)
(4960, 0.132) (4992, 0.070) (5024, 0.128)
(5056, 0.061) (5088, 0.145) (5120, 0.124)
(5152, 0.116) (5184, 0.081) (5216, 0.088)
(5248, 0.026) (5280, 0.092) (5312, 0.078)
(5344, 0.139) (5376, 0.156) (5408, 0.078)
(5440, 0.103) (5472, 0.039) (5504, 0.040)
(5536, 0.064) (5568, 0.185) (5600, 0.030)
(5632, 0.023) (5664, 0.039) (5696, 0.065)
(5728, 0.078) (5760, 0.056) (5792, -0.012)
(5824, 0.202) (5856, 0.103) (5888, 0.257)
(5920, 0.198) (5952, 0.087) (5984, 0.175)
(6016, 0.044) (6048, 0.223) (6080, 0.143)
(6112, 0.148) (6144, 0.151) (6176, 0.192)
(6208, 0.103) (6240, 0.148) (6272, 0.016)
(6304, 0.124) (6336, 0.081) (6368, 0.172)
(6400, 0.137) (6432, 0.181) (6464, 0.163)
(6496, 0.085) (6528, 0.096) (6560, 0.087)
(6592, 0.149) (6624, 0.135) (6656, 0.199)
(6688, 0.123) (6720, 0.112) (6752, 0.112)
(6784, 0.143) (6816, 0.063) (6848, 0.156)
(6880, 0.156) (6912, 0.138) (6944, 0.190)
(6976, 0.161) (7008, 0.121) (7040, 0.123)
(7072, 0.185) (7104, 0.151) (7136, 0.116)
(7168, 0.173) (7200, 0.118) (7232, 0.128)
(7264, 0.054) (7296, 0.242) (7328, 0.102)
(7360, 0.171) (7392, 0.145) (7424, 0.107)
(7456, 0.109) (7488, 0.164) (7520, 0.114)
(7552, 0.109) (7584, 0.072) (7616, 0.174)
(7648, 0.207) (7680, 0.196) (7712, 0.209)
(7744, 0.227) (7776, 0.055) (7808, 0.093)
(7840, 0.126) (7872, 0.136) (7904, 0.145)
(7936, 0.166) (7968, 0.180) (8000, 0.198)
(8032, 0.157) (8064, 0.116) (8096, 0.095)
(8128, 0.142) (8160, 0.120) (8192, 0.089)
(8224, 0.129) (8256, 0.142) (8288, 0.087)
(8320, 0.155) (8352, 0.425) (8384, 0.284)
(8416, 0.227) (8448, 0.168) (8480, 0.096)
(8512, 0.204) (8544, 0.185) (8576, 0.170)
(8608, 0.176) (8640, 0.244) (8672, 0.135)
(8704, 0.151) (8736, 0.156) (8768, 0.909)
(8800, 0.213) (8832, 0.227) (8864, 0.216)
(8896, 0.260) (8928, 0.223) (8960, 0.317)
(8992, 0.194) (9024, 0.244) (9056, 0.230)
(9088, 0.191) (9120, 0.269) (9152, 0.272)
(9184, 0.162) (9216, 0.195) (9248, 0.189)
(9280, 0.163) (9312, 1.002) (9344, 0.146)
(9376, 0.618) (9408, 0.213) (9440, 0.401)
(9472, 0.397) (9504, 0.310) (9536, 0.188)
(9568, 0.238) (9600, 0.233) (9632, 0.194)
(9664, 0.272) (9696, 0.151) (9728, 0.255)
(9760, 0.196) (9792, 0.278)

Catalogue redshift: 1.244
